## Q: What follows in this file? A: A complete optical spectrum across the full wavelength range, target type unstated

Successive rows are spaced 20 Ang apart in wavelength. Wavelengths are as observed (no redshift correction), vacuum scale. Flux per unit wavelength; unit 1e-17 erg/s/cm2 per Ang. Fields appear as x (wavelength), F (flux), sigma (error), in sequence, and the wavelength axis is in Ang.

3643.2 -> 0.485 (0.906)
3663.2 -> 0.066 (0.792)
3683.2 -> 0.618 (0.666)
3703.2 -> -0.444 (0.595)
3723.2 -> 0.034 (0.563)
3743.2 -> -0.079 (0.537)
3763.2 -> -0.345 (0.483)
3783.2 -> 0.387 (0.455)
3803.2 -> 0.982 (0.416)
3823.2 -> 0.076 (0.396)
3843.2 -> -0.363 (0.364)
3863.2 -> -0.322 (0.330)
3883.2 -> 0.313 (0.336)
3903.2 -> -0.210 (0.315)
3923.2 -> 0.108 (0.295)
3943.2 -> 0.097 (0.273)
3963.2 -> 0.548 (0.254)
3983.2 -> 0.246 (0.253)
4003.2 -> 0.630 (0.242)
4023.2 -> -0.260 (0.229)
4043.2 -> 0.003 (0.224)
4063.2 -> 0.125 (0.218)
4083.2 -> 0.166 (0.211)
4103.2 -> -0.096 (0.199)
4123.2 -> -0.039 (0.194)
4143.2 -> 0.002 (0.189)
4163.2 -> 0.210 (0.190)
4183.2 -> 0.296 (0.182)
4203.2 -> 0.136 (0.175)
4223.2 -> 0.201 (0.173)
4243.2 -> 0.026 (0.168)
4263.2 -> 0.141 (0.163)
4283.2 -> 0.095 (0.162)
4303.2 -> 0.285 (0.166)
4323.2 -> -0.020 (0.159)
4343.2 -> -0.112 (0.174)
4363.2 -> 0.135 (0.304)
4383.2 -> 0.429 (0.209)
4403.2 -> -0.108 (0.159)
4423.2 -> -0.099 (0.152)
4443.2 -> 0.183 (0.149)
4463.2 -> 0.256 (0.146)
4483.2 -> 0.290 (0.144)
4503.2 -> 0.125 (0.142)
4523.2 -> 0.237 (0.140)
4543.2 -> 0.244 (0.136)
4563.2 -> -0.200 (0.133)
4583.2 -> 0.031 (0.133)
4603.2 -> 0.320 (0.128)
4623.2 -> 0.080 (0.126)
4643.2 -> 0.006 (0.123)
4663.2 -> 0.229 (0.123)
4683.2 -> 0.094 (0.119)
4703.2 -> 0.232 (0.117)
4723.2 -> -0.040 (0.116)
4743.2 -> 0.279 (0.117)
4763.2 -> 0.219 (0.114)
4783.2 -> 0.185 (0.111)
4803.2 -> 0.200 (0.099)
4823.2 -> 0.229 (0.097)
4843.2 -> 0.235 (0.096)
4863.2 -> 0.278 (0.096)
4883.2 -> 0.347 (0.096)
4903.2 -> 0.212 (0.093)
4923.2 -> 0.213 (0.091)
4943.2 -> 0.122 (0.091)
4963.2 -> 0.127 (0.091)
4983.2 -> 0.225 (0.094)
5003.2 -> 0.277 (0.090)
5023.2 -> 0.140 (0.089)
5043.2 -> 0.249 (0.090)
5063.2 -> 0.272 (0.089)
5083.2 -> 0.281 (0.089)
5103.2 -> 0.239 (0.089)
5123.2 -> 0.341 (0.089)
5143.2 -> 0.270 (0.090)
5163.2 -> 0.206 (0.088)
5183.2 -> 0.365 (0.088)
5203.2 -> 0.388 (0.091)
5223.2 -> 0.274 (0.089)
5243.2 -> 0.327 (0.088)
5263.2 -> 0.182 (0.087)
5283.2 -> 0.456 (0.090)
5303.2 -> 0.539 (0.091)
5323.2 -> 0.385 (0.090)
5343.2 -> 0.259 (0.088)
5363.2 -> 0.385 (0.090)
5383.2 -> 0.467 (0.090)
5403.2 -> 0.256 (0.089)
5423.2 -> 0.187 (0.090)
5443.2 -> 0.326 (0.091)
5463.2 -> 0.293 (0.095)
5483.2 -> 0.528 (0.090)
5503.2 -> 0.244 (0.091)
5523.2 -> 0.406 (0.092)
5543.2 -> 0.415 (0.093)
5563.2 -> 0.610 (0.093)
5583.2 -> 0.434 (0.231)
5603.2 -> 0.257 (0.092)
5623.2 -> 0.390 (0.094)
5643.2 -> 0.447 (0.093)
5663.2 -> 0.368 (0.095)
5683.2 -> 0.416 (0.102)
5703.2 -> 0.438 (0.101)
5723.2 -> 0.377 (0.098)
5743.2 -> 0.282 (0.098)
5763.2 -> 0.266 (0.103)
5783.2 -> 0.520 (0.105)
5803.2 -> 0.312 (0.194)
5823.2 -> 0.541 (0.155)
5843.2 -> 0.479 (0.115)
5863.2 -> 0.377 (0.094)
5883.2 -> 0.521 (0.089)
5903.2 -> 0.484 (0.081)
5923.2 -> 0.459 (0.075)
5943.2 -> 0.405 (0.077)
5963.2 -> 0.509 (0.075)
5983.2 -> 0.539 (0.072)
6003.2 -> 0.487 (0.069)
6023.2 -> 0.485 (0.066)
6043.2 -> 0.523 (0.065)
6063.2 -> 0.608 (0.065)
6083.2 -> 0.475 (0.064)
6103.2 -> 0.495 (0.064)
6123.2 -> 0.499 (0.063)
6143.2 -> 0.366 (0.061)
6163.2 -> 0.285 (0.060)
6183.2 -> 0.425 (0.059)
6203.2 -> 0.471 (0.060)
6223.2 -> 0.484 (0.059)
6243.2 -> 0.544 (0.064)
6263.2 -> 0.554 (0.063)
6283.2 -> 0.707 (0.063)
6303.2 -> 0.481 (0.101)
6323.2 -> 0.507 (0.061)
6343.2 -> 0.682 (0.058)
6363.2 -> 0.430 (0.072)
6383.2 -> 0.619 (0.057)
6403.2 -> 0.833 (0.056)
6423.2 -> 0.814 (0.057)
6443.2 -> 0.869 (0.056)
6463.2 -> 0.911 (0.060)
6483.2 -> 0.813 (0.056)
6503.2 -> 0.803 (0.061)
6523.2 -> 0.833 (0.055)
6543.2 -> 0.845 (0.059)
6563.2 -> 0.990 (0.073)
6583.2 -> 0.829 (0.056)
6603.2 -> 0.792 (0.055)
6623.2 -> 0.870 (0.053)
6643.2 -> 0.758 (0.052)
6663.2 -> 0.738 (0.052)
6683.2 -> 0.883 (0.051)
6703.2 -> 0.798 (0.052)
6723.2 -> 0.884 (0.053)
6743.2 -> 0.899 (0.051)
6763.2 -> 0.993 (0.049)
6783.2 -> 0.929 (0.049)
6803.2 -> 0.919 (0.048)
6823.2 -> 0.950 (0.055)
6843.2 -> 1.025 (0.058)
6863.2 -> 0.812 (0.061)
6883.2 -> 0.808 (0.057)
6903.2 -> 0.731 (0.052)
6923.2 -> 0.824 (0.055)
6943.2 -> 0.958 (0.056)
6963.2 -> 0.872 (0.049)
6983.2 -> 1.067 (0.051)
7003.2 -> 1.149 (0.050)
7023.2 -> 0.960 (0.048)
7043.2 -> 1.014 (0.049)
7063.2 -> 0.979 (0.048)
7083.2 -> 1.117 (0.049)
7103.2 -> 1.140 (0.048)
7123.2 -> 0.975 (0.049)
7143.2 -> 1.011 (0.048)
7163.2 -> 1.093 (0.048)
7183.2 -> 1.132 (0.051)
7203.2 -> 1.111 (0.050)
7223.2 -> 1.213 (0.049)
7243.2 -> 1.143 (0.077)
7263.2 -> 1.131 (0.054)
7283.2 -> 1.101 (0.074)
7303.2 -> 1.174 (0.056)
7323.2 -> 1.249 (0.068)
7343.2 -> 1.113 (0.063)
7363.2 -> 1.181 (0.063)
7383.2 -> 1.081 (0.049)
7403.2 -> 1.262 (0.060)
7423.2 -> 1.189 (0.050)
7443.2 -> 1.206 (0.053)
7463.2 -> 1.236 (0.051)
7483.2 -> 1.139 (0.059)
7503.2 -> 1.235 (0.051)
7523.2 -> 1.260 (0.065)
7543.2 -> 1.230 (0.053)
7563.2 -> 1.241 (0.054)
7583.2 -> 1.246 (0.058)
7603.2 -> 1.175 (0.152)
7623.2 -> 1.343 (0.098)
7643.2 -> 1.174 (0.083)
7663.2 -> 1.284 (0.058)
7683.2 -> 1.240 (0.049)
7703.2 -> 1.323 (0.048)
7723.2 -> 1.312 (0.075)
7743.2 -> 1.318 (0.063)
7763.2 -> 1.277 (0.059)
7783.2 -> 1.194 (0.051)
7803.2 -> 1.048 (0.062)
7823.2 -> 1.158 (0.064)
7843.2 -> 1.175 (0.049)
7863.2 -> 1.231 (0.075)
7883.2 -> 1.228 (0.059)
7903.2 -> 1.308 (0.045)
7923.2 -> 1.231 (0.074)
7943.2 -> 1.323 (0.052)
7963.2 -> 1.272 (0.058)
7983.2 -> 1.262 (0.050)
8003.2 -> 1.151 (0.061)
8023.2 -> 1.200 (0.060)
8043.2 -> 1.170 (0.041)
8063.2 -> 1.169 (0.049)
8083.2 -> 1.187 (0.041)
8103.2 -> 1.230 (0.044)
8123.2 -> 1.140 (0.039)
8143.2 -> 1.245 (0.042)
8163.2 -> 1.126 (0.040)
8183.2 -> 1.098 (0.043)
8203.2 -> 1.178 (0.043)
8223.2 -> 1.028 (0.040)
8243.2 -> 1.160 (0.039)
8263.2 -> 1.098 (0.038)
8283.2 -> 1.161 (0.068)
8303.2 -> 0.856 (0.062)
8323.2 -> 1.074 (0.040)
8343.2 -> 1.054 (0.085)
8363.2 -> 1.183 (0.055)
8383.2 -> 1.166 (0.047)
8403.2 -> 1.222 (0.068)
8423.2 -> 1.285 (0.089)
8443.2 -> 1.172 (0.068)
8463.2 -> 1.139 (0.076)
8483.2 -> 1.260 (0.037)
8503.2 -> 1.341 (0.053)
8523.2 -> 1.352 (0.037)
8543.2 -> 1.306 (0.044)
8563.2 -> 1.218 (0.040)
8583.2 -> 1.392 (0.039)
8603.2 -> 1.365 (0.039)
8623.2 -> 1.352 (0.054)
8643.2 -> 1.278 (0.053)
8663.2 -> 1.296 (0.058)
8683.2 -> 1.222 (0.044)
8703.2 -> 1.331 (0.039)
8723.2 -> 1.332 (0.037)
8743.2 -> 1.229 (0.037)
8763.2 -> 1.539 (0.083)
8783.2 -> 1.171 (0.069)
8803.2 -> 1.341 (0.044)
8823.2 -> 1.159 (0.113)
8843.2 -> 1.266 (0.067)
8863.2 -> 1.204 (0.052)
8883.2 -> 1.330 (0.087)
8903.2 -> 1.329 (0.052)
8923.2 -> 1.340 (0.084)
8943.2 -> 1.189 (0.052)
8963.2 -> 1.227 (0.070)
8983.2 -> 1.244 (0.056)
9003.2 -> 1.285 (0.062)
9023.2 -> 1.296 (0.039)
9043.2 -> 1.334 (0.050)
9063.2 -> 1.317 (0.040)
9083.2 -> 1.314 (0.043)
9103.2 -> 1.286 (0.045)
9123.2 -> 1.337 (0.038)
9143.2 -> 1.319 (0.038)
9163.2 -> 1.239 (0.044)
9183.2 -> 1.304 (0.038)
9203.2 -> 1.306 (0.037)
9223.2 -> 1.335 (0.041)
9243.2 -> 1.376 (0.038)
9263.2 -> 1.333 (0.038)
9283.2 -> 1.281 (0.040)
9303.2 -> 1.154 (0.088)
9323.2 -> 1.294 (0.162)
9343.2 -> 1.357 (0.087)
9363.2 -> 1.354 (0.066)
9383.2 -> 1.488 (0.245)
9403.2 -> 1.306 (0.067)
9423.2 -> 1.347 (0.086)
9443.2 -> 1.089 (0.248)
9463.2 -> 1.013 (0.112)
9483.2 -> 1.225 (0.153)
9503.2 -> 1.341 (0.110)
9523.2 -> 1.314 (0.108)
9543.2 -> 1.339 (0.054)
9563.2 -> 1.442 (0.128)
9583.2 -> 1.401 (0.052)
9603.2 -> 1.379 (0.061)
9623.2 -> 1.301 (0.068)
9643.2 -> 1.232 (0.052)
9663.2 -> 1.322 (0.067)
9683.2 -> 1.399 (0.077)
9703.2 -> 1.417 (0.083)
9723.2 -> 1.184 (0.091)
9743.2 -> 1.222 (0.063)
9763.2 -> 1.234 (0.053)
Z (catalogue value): 0.60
